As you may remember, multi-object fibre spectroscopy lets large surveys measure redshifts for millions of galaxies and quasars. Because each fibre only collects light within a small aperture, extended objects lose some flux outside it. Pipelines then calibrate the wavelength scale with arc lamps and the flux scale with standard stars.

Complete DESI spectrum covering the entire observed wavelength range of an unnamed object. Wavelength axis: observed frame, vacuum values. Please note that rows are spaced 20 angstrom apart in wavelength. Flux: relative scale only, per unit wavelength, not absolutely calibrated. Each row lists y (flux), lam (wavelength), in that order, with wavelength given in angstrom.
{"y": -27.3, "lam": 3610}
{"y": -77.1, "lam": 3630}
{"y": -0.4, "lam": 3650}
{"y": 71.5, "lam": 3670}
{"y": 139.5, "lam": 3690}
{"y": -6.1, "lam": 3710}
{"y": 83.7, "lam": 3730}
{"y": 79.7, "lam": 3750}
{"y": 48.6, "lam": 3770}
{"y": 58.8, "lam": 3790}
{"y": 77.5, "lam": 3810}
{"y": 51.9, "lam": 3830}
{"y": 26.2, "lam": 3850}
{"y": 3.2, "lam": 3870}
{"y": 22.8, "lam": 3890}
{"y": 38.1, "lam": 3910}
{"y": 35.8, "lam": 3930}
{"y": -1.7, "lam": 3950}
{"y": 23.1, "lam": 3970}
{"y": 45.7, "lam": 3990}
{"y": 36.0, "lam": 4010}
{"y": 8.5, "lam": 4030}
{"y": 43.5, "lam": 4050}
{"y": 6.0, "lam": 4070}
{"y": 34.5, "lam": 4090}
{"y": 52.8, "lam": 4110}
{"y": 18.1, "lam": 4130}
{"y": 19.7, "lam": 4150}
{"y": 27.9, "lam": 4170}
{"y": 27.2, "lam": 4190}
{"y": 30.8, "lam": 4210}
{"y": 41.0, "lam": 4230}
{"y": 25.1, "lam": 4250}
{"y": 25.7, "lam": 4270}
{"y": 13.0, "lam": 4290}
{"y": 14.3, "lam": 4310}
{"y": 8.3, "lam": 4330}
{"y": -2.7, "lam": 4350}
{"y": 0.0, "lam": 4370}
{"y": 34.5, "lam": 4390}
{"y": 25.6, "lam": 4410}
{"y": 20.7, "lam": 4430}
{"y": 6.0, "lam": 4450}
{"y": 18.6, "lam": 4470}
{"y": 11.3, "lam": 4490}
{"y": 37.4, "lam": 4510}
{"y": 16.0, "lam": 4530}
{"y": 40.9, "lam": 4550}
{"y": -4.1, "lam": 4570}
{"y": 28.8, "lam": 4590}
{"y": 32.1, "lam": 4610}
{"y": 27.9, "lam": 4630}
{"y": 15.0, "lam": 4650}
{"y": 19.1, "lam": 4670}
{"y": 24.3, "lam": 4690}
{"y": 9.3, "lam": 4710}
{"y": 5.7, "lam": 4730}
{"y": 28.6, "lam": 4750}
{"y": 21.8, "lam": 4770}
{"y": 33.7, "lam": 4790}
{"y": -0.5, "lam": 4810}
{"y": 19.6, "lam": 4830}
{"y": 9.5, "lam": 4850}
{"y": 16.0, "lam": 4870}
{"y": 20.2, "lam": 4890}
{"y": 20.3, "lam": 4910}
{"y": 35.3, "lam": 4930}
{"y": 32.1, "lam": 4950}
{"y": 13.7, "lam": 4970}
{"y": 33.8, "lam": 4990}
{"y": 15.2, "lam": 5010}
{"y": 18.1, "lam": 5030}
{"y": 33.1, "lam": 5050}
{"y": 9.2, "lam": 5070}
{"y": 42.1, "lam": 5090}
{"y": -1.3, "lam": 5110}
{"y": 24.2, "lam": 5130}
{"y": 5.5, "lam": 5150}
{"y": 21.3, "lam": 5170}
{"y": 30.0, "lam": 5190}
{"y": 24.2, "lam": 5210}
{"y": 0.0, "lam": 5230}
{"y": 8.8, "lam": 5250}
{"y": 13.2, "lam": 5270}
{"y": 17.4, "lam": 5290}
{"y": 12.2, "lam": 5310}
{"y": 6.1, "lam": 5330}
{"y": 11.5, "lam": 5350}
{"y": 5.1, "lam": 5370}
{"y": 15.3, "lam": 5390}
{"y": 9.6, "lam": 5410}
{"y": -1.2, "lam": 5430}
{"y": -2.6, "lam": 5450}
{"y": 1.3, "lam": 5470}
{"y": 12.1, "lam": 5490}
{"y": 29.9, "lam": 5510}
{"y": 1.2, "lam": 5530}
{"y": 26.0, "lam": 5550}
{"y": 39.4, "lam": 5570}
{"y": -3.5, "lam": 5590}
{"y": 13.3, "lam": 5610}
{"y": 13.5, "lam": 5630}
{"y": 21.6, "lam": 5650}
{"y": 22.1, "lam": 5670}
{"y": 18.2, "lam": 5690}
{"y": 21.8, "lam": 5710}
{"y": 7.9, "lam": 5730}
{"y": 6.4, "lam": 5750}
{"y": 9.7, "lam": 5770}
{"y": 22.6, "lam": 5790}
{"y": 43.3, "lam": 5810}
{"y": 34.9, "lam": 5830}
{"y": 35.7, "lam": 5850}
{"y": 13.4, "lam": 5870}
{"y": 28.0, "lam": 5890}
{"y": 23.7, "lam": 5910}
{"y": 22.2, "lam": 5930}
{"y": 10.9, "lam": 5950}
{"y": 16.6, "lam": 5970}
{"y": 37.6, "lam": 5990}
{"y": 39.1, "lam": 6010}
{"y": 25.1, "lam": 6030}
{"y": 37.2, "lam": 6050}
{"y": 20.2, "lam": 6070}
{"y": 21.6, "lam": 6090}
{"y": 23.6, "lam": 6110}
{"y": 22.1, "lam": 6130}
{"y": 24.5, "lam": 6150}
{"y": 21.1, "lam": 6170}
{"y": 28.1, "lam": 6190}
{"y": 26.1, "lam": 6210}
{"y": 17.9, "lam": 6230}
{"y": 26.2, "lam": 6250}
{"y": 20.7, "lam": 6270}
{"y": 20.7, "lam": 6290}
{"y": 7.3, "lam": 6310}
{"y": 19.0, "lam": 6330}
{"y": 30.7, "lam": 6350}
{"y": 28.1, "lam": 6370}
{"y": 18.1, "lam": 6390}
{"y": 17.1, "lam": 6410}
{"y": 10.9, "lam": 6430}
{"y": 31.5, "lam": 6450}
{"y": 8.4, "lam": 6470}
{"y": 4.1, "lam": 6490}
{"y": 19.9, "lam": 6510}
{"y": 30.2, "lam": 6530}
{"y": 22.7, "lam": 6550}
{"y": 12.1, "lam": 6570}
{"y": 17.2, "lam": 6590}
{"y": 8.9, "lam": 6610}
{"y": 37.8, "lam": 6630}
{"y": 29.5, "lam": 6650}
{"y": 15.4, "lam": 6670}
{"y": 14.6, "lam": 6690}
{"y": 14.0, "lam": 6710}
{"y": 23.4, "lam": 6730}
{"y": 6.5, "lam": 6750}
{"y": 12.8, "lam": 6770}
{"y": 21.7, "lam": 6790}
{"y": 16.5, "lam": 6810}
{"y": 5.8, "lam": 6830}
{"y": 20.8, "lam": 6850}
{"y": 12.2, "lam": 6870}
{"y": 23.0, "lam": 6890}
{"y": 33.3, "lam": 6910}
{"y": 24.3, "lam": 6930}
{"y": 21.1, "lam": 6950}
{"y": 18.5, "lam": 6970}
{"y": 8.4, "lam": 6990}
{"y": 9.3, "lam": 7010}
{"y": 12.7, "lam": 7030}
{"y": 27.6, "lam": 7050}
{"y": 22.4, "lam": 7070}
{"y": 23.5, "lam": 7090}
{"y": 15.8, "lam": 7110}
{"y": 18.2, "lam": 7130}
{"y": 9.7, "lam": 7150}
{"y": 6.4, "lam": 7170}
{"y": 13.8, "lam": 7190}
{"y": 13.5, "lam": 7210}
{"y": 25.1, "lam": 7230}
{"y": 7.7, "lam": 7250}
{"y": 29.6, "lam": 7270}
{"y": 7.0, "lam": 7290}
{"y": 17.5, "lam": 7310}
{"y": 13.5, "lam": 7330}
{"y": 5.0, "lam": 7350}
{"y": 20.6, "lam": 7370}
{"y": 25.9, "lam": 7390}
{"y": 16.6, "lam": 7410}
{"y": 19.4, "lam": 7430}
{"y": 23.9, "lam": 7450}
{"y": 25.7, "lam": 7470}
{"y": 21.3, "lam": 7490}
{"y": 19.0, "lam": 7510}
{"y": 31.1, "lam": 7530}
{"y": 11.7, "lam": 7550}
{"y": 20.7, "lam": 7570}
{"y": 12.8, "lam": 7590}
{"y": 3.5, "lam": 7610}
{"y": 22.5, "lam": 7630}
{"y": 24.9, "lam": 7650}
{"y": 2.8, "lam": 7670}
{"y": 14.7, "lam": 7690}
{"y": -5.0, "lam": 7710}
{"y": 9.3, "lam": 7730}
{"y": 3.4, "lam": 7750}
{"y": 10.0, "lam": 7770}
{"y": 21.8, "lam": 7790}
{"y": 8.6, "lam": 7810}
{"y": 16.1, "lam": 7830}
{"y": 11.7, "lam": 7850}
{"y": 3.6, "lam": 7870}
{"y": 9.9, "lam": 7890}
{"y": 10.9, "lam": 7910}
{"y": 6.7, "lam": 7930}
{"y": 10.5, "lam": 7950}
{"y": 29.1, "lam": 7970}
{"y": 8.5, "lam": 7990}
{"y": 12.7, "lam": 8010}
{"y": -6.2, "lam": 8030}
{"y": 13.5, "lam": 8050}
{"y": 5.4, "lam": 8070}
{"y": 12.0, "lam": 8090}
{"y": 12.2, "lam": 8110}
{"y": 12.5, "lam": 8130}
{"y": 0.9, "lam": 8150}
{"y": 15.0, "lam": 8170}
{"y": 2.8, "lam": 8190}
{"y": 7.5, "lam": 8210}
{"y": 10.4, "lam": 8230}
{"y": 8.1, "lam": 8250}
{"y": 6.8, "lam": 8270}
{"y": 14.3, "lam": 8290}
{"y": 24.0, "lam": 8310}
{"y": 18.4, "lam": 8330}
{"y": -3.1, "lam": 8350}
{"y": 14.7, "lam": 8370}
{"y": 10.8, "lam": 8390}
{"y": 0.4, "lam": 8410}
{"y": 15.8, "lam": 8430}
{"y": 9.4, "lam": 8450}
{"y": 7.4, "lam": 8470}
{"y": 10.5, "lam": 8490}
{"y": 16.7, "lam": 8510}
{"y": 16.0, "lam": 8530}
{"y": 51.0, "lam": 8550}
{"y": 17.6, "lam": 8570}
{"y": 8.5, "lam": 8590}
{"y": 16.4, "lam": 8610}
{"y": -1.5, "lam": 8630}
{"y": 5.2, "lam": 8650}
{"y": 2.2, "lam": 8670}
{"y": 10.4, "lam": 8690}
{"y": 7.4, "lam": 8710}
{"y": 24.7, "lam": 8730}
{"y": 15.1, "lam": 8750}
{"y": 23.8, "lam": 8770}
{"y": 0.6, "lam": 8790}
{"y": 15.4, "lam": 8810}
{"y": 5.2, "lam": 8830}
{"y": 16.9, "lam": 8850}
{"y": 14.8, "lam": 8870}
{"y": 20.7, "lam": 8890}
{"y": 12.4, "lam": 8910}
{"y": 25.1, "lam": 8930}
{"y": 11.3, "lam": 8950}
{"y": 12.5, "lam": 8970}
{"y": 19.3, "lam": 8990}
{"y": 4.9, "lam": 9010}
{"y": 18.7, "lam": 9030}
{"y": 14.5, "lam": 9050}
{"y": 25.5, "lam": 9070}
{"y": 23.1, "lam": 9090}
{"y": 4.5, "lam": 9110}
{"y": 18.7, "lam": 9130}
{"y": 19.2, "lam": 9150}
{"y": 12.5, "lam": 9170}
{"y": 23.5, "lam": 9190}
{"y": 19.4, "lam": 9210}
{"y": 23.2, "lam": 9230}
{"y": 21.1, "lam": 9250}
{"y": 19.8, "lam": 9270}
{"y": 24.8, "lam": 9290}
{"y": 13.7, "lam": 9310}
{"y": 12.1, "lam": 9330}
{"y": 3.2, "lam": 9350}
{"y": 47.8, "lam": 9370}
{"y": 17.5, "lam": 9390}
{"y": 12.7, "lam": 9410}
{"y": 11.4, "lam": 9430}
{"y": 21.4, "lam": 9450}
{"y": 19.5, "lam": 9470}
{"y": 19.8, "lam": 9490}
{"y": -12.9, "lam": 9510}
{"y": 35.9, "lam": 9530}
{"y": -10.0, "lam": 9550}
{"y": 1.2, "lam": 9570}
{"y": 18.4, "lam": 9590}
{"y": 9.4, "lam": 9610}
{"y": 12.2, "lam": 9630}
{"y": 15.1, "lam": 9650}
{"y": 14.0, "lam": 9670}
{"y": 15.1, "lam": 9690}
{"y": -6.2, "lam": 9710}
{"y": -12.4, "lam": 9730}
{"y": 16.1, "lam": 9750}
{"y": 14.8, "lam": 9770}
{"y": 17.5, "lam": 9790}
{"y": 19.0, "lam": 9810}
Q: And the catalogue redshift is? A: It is 1.29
